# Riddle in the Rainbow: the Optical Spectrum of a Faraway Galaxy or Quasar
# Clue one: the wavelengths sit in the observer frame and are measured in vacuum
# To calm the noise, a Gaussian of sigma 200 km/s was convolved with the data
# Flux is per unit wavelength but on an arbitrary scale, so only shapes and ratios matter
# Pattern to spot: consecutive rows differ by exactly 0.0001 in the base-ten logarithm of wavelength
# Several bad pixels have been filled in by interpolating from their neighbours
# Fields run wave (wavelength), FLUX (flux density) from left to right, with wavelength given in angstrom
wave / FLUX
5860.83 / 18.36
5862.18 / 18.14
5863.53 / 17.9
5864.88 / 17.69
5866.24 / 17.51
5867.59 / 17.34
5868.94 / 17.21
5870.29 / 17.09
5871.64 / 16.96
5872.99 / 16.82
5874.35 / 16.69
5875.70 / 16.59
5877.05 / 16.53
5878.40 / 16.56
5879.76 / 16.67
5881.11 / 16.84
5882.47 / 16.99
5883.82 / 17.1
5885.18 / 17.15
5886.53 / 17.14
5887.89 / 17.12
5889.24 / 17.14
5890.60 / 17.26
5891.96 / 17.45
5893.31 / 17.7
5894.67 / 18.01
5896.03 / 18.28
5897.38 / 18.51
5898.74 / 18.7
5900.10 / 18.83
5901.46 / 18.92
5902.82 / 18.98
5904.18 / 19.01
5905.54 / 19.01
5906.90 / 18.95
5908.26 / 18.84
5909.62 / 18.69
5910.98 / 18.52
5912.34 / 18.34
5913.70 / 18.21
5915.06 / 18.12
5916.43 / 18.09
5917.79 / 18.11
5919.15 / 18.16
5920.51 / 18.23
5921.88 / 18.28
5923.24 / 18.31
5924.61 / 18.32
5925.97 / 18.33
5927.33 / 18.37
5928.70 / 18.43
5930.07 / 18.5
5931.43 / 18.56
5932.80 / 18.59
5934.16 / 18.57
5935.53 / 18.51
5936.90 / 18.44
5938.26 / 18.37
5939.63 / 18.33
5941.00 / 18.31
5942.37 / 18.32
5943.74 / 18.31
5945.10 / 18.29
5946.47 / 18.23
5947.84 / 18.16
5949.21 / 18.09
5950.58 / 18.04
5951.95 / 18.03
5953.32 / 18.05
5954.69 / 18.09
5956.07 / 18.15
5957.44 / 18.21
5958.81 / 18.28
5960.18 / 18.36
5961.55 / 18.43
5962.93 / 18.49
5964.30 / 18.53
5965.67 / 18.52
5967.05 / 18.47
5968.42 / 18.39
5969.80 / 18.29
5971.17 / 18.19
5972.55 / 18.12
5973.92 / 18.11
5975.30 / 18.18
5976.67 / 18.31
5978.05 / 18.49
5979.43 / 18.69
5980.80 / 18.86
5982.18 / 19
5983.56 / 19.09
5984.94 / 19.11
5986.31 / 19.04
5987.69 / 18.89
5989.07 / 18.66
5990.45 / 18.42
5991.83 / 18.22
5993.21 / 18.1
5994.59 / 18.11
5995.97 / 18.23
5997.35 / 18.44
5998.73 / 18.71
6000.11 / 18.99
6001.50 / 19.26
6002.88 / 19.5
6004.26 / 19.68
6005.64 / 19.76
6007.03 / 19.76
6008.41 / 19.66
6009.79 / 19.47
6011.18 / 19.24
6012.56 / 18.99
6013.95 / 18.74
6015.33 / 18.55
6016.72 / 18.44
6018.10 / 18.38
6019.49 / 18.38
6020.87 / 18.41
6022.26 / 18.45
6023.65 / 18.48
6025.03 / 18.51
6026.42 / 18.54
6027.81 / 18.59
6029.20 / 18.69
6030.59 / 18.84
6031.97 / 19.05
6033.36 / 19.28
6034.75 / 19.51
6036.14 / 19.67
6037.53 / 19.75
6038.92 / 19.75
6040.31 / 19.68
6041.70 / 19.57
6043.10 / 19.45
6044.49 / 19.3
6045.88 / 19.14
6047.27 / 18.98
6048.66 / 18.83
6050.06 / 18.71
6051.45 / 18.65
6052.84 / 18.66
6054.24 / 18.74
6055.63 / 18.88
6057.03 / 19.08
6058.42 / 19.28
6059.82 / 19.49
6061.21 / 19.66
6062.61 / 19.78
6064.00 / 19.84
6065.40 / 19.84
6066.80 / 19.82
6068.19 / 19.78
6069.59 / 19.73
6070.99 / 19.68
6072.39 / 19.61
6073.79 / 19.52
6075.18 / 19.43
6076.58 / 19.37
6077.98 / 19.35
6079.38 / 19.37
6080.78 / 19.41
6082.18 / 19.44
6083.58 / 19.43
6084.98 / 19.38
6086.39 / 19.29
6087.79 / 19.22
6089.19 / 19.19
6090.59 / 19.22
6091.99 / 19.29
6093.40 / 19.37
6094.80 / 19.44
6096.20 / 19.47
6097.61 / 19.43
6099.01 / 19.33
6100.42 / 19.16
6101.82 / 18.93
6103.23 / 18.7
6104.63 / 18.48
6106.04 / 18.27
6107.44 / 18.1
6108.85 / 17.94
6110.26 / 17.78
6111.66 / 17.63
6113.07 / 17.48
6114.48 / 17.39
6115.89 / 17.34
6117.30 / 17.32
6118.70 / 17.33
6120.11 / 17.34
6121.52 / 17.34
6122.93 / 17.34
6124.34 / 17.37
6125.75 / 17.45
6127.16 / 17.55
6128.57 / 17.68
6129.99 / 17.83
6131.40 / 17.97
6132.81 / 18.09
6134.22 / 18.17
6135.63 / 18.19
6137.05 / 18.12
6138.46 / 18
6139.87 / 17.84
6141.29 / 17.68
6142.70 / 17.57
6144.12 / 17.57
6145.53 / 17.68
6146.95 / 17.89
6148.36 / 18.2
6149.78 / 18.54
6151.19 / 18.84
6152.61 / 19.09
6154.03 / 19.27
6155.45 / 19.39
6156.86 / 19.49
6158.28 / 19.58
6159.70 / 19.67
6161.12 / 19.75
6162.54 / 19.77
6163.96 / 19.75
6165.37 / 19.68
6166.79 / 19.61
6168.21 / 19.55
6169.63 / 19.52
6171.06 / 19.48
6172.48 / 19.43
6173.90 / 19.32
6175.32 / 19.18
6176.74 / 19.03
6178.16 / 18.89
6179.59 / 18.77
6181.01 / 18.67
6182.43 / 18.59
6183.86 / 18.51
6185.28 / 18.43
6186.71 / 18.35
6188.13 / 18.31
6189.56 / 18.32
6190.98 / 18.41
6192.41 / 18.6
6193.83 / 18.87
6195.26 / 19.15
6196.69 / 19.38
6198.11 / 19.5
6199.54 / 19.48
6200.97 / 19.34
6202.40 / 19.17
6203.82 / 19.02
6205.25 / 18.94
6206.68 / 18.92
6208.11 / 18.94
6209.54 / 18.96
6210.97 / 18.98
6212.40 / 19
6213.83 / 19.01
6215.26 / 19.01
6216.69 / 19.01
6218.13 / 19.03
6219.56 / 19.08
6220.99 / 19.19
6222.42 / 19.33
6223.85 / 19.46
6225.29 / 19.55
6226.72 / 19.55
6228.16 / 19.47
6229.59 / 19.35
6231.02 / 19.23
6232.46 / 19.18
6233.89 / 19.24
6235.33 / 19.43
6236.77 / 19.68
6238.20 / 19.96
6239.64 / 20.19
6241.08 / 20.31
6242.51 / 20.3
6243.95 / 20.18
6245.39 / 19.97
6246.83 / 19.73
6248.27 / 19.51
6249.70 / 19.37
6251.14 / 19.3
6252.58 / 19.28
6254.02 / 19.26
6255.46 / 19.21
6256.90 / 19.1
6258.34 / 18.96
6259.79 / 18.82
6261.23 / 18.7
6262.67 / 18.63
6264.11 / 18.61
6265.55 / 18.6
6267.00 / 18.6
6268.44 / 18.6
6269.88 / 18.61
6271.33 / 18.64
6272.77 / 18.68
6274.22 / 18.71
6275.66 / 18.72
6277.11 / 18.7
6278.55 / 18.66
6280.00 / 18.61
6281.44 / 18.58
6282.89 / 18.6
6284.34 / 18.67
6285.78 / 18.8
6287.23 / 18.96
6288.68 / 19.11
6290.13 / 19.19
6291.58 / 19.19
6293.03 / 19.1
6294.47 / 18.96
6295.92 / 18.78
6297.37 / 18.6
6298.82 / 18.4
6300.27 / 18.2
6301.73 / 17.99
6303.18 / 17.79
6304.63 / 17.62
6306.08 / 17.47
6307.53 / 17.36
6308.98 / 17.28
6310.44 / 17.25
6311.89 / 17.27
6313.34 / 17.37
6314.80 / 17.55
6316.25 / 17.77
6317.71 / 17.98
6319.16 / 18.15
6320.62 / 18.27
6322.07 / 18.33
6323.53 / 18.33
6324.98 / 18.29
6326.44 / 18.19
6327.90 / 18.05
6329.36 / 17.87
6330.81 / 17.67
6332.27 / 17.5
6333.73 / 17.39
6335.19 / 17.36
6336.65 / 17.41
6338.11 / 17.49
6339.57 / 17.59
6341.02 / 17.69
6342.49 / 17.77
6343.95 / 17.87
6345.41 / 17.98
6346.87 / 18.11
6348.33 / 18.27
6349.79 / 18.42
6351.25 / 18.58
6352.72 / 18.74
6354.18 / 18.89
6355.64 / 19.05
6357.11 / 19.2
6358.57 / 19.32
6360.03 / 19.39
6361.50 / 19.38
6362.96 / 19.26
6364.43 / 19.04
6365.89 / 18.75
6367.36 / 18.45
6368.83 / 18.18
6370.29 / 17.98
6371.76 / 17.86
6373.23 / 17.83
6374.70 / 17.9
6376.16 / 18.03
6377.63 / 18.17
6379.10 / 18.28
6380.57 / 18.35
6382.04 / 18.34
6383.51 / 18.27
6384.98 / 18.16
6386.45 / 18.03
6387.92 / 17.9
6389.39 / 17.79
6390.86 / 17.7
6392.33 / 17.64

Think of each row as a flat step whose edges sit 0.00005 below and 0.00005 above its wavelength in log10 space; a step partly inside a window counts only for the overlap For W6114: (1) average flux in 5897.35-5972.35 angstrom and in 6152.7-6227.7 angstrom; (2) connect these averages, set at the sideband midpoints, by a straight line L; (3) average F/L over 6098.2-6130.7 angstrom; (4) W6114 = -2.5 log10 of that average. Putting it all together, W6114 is 0.06 mag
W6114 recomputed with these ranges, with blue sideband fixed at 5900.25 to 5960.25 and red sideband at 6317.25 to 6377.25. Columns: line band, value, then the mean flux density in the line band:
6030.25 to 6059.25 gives -0.05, 19.2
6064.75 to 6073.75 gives -0.08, 19.7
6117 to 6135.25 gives 0.04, 17.6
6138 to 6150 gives 0.03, 17.9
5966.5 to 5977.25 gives 0.01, 18.3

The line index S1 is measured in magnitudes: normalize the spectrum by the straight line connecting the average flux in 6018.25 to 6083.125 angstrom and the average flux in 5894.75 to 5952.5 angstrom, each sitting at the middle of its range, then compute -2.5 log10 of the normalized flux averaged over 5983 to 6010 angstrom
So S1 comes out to 0.00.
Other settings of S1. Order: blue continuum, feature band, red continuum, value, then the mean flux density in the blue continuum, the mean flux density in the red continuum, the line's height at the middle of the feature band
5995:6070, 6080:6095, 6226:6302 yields -0.01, 19.1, 19.1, 19.1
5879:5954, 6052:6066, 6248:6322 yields -0.06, 18.2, 18.5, 18.3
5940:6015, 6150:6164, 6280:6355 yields -0.06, 18.6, 18.1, 18.3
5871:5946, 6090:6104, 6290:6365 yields -0.07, 18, 18.2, 18.1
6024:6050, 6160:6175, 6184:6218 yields -0.03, 19.2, 18.9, 19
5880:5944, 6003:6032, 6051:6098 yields 0.00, 18.2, 19.4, 19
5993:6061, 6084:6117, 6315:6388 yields 0.01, 19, 18.2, 18.8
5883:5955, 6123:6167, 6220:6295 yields 0.02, 18.2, 19.2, 18.9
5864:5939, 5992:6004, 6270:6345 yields -0.04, 17.9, 18.2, 18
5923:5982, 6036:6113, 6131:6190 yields -0.03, 18.3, 18.8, 18.6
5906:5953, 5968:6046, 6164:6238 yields -0.02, 18.4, 19.1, 18.6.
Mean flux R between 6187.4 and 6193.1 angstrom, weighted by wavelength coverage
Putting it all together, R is 18.4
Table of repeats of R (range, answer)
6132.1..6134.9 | 18.2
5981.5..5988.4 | 19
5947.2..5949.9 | 18.1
